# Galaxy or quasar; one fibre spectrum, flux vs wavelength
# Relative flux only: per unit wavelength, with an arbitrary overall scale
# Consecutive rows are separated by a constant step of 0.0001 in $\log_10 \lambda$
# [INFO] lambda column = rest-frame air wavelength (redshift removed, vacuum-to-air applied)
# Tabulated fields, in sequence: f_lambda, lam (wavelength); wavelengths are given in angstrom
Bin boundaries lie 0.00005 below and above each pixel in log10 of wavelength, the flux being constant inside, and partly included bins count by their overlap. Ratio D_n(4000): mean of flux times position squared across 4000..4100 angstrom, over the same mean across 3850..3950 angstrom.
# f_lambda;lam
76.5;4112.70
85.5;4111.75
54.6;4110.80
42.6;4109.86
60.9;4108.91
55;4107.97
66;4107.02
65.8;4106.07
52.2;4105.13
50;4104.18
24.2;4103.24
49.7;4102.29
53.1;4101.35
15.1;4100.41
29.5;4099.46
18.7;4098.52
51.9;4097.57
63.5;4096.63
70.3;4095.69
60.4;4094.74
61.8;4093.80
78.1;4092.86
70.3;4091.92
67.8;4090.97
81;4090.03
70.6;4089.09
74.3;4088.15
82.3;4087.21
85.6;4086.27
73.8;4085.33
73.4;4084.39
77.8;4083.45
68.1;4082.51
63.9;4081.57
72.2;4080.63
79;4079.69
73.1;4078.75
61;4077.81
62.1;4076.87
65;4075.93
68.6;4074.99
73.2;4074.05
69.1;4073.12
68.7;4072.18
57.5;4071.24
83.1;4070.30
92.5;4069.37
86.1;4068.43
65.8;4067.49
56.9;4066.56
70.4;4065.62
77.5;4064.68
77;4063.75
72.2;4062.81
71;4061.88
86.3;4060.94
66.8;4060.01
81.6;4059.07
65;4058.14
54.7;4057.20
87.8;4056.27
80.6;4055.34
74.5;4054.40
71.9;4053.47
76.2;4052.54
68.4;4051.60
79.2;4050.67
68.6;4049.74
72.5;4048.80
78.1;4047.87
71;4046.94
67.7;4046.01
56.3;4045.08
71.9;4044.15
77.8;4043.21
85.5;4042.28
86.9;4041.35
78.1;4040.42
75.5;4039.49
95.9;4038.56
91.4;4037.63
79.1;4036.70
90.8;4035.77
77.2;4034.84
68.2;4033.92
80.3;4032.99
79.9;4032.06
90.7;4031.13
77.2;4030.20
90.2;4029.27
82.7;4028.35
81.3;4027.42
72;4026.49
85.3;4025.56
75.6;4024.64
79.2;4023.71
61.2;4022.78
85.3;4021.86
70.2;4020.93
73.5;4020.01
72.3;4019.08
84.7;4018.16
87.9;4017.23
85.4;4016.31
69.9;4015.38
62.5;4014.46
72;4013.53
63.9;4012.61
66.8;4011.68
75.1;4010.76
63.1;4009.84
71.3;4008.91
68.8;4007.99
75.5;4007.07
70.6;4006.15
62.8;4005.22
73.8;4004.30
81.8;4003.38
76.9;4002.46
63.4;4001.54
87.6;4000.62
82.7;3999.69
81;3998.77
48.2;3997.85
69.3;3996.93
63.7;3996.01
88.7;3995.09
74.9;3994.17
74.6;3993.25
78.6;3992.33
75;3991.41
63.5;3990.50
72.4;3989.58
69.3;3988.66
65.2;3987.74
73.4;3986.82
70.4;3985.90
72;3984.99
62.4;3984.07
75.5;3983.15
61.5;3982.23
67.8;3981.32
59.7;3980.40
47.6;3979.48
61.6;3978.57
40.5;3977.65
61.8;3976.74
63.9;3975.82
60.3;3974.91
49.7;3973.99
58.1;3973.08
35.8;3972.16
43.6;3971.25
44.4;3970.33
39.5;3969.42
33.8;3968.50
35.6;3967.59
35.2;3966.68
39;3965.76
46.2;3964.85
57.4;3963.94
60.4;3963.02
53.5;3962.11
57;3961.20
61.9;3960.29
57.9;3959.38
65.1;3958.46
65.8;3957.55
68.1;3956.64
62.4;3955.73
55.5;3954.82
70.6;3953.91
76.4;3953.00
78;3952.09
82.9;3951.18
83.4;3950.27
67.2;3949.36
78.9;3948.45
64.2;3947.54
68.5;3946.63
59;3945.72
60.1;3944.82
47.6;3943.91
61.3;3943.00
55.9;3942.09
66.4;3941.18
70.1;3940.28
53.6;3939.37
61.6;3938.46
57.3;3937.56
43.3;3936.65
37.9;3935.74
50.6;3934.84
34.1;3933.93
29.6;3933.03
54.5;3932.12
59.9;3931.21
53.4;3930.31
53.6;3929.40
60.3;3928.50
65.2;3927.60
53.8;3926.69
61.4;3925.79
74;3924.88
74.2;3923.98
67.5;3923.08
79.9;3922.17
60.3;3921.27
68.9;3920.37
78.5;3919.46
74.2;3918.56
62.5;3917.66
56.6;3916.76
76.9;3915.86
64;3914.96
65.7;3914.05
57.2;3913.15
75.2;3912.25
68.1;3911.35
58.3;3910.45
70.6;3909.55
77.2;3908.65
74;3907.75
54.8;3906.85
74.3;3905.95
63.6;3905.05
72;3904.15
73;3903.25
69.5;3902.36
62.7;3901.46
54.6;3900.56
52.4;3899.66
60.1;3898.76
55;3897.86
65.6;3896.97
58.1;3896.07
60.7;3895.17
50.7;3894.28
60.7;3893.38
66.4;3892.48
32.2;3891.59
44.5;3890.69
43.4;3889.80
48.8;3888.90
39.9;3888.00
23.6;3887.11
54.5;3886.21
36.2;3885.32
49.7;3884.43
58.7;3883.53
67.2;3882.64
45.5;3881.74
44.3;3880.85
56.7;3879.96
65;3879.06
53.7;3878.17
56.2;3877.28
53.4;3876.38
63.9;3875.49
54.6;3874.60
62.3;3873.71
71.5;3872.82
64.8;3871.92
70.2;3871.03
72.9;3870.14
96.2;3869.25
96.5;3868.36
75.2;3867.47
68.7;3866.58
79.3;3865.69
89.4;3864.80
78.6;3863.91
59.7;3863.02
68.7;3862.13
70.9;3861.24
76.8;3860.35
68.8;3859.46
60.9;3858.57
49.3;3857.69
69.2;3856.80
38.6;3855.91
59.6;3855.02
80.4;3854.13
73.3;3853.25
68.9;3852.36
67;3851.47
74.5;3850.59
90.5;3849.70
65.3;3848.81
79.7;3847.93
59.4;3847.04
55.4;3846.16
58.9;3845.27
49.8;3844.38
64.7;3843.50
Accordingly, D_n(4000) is 1.27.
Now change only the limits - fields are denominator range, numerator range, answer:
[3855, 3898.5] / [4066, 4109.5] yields 1.18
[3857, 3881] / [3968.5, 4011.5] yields 1.03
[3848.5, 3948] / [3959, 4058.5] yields 1.18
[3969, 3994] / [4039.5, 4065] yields 1.26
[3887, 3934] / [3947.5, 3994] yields 1.03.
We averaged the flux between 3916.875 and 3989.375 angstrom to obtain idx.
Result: 59.5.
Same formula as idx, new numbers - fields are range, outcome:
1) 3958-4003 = 61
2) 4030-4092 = 74.7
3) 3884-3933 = 60.4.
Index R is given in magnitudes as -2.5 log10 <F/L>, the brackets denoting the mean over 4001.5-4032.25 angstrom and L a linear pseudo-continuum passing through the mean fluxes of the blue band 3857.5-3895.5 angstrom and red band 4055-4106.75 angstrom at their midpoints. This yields -0.16 mag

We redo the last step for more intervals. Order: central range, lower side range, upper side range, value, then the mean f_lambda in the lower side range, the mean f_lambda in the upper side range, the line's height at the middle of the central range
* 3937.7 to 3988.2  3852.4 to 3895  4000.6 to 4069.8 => 0.16 mag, 61.1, 75.6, 69.1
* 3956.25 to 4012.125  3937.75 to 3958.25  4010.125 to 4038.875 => 0.15 mag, 66.2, 78.2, 71.8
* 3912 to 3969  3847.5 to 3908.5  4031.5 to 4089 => 0.11 mag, 62.8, 74.5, 66.8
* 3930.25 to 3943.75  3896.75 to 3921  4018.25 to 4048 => 0.30 mag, 66.1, 78.5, 68.9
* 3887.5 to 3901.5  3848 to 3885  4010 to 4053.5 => 0.28 mag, 66.8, 76.8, 68.5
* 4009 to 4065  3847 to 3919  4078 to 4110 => -0.22 mag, 63.4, 61.4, 61.9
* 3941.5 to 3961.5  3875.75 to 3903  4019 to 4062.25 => -0.05 mag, 53.2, 76.9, 63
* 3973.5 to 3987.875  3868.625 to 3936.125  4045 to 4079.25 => 0.07 mag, 59.9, 72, 65.8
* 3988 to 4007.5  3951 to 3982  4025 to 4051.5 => -0.11 mag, 55.6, 78.8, 65.7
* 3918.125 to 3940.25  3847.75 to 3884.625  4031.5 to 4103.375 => 0.16 mag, 67.1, 70.5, 68.1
